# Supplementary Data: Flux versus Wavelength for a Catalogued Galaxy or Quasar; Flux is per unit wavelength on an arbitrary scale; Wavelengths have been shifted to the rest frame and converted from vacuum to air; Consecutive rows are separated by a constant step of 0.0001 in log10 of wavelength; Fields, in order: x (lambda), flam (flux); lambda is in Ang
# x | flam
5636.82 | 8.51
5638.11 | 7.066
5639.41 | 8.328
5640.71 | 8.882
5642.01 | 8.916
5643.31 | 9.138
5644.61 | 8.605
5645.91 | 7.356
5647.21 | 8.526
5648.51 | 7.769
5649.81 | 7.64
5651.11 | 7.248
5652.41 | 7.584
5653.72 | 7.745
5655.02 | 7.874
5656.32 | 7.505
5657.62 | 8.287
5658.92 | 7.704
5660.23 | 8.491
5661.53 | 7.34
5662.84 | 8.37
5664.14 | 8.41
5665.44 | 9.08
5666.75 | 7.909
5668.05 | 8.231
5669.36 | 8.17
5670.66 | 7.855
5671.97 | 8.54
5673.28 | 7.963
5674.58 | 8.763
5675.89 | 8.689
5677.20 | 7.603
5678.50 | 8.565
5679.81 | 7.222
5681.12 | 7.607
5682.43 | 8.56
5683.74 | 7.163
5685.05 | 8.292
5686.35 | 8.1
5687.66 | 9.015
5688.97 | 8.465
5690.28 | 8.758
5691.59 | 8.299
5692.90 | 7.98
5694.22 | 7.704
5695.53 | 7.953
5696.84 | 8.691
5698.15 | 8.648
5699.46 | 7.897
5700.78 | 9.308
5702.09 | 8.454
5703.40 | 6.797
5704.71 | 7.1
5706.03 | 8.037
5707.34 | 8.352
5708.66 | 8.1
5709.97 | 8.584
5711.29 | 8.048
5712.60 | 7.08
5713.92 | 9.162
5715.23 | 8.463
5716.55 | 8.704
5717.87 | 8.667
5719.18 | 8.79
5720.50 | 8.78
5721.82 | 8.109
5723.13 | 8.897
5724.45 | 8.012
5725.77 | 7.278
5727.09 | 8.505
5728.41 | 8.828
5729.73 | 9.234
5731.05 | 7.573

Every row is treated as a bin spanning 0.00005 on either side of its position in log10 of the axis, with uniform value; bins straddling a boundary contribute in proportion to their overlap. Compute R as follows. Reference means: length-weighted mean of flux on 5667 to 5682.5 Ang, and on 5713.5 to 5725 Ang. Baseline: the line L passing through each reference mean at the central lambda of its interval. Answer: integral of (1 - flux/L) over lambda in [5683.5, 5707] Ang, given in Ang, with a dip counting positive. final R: 0.51 Ang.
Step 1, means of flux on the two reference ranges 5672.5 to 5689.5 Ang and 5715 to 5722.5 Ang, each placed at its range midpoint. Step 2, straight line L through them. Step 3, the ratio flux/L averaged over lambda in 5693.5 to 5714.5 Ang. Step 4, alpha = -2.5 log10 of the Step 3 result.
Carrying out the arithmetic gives 0.04 mag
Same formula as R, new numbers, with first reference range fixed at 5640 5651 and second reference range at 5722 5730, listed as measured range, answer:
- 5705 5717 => 0.2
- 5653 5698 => 1.0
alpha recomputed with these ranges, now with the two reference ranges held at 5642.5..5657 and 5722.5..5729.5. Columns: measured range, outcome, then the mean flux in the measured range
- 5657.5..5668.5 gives -0.027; 8.2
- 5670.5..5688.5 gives -0.008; 8.15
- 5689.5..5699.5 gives -0.012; 8.26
